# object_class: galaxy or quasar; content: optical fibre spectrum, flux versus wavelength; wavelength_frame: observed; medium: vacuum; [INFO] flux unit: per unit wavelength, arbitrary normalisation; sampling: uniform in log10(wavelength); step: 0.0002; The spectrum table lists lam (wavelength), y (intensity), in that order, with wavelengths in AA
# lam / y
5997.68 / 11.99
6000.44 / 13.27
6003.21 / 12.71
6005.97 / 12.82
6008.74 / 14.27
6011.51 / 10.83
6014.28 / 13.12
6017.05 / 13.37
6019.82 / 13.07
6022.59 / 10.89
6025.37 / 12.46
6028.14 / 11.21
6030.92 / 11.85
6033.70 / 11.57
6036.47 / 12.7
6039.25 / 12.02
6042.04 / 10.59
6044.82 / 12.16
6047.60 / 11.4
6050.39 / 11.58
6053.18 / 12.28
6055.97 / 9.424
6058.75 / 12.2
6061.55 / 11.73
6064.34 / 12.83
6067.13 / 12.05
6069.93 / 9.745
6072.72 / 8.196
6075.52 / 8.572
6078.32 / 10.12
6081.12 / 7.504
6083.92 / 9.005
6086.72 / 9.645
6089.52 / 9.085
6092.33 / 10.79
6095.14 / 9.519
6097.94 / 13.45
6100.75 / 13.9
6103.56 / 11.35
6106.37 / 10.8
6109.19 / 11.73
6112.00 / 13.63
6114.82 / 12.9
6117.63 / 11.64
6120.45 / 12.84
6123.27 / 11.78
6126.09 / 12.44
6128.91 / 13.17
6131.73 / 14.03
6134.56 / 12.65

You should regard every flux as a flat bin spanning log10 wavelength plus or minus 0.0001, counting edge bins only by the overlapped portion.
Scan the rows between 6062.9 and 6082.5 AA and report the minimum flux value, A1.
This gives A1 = 7.504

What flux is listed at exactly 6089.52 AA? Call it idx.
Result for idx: 9.085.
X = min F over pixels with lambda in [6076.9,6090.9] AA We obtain 7.504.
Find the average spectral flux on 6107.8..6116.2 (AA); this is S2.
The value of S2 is 12.8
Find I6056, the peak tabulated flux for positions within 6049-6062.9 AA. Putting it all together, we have 12.28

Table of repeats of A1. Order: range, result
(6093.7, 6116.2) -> 9.519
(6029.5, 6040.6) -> 11.57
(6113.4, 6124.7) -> 11.64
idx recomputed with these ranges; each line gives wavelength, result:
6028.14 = 11.21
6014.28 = 13.12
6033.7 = 11.57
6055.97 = 9.424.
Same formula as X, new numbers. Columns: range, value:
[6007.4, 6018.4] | 10.83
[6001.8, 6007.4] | 12.71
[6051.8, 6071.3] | 9.424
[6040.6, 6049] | 10.59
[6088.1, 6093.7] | 9.085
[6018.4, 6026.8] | 10.89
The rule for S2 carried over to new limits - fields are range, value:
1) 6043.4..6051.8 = 11.7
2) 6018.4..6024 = 12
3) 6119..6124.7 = 12.3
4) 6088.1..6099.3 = 10.7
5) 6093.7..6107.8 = 11.8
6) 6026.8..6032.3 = 11.5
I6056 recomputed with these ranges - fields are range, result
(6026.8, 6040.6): 12.7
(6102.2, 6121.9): 13.63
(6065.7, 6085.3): 12.05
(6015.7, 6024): 13.37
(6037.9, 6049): 12.16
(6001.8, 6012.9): 14.27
